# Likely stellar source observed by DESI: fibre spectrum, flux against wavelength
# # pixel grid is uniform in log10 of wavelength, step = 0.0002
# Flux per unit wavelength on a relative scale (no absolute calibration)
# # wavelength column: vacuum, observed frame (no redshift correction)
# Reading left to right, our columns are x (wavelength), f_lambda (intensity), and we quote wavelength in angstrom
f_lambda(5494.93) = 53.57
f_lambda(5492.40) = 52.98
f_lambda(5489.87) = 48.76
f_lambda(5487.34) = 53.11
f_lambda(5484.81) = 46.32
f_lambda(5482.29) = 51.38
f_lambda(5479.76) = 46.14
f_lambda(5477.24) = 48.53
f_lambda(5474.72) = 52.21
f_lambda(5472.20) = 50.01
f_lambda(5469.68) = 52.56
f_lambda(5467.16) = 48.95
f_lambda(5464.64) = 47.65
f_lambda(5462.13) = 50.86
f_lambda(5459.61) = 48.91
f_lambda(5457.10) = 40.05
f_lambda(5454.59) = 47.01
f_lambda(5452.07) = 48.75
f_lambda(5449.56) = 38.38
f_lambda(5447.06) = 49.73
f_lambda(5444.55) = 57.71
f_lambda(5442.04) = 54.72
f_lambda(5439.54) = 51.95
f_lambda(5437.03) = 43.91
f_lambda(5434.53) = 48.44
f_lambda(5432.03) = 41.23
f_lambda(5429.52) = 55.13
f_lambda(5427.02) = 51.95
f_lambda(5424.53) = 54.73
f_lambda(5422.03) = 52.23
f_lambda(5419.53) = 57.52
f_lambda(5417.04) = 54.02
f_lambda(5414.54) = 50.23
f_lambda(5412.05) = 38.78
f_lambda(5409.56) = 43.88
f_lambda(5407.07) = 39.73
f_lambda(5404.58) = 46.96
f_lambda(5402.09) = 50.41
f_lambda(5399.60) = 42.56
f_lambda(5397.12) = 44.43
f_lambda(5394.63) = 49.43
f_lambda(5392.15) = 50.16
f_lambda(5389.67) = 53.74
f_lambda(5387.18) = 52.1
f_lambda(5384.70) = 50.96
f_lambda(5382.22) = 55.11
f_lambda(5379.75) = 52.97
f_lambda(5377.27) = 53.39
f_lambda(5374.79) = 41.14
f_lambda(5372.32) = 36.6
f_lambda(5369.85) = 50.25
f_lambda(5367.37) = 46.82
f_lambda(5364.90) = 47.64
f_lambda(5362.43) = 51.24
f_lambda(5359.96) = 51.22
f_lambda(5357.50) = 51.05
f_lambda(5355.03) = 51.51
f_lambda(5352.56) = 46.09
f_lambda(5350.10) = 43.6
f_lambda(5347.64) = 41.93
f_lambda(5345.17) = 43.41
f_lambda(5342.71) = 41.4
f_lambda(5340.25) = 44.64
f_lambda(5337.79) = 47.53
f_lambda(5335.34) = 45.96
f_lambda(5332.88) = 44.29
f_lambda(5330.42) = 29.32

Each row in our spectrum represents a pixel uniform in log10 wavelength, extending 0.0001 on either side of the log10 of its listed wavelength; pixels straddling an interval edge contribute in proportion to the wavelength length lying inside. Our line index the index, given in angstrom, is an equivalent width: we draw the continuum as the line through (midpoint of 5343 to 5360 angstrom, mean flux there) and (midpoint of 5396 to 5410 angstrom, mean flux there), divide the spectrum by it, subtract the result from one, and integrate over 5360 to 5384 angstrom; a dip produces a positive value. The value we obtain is -1.50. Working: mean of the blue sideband 46.4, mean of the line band 48.6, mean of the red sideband 44.7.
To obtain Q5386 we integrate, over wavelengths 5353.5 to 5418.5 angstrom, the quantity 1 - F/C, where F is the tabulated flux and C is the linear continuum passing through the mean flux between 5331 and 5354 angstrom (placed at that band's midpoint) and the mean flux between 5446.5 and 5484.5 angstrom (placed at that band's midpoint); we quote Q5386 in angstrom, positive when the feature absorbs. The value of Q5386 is -4.3 angstrom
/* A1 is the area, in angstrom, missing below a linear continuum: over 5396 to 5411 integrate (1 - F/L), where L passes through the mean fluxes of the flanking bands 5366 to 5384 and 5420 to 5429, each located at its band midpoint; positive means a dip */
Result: 1.95 angstrom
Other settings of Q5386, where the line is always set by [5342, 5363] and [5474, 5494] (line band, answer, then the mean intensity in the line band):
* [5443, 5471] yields 0.56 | 48.3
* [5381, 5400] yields -0.96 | 50.1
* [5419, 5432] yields -1.17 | 52.9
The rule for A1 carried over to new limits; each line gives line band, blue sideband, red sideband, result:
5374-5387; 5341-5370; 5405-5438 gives -1.0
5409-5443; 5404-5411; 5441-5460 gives -3.6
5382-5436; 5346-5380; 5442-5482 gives -1.3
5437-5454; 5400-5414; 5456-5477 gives -0.8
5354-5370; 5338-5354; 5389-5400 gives -1.6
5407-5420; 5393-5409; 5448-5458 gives -0.6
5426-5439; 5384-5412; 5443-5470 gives -0.1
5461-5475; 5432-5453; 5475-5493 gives -0.3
